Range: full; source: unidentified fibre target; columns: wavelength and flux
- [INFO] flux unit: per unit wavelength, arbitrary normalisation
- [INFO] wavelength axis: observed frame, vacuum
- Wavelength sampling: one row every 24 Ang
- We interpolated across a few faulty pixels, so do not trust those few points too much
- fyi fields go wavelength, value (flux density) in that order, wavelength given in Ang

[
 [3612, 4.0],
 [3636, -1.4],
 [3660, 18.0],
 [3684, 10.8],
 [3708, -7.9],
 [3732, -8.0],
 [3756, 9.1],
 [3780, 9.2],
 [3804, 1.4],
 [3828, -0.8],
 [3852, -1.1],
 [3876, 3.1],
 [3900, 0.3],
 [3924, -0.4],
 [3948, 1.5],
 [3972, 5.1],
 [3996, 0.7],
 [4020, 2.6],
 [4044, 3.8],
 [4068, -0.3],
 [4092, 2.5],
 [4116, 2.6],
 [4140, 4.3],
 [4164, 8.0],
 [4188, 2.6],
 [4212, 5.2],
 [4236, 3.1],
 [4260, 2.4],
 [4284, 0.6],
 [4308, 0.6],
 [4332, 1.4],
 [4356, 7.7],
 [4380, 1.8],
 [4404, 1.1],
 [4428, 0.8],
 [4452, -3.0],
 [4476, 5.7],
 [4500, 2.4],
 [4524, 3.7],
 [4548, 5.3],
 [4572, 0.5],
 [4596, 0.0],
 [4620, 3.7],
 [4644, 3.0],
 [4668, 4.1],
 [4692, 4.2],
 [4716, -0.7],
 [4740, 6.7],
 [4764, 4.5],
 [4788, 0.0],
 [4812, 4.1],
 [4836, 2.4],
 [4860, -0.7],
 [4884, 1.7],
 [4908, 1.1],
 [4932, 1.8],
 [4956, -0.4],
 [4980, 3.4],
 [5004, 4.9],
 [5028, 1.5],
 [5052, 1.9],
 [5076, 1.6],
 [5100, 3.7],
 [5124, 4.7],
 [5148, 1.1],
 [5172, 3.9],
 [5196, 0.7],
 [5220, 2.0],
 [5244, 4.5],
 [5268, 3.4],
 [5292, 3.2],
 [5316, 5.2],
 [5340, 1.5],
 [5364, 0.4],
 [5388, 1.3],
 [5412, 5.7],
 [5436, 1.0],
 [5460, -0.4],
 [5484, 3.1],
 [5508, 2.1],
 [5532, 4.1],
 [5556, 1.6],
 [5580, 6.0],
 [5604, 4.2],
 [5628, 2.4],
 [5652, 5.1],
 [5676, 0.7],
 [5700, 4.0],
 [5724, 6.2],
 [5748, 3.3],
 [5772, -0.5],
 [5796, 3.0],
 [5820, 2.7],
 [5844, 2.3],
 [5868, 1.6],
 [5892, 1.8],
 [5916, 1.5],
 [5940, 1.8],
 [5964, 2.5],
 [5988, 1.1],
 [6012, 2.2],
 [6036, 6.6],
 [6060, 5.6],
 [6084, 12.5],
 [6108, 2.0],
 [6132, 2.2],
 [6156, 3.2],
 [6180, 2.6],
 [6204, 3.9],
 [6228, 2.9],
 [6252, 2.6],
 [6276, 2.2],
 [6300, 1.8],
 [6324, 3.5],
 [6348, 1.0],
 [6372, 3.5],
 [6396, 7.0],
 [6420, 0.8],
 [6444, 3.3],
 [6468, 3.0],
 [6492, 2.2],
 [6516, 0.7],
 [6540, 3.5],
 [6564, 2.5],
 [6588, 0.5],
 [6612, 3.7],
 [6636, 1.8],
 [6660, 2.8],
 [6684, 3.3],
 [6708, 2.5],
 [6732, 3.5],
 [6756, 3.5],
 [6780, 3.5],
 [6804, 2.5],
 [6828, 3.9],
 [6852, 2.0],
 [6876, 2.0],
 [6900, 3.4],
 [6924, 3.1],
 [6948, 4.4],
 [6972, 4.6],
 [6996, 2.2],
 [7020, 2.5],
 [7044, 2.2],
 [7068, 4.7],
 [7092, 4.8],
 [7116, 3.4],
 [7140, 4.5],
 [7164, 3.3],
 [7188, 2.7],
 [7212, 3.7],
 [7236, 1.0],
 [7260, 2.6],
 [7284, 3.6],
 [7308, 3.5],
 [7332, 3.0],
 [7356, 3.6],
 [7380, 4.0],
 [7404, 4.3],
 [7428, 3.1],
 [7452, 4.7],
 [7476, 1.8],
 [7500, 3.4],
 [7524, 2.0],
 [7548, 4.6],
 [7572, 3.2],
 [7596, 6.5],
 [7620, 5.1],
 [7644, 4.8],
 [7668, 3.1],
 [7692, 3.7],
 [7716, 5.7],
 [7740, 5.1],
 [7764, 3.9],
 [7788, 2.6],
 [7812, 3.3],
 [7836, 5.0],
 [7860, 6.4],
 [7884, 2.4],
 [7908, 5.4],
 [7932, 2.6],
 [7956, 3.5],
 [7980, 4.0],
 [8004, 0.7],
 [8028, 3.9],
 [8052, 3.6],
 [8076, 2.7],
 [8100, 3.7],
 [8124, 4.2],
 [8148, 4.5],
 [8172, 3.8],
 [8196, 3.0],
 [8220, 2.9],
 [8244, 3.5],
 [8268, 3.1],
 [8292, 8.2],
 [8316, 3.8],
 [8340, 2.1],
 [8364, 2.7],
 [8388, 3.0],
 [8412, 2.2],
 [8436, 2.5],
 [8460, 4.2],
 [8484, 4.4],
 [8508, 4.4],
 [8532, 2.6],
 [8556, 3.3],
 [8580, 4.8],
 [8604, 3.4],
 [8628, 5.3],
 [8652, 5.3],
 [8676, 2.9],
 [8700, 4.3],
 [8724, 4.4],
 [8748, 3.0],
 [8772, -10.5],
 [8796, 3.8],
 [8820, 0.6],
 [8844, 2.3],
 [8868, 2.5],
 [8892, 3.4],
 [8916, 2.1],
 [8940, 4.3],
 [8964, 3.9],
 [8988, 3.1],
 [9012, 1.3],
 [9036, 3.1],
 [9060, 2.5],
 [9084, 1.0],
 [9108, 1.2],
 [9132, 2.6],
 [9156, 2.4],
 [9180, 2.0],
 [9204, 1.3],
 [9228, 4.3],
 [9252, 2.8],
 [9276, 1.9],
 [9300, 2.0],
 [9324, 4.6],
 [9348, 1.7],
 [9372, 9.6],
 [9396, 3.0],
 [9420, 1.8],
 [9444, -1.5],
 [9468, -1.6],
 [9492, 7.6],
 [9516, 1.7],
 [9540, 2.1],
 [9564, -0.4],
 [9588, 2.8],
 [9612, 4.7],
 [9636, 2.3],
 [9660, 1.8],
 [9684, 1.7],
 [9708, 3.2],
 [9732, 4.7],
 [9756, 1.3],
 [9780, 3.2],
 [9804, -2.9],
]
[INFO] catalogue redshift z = 0.71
